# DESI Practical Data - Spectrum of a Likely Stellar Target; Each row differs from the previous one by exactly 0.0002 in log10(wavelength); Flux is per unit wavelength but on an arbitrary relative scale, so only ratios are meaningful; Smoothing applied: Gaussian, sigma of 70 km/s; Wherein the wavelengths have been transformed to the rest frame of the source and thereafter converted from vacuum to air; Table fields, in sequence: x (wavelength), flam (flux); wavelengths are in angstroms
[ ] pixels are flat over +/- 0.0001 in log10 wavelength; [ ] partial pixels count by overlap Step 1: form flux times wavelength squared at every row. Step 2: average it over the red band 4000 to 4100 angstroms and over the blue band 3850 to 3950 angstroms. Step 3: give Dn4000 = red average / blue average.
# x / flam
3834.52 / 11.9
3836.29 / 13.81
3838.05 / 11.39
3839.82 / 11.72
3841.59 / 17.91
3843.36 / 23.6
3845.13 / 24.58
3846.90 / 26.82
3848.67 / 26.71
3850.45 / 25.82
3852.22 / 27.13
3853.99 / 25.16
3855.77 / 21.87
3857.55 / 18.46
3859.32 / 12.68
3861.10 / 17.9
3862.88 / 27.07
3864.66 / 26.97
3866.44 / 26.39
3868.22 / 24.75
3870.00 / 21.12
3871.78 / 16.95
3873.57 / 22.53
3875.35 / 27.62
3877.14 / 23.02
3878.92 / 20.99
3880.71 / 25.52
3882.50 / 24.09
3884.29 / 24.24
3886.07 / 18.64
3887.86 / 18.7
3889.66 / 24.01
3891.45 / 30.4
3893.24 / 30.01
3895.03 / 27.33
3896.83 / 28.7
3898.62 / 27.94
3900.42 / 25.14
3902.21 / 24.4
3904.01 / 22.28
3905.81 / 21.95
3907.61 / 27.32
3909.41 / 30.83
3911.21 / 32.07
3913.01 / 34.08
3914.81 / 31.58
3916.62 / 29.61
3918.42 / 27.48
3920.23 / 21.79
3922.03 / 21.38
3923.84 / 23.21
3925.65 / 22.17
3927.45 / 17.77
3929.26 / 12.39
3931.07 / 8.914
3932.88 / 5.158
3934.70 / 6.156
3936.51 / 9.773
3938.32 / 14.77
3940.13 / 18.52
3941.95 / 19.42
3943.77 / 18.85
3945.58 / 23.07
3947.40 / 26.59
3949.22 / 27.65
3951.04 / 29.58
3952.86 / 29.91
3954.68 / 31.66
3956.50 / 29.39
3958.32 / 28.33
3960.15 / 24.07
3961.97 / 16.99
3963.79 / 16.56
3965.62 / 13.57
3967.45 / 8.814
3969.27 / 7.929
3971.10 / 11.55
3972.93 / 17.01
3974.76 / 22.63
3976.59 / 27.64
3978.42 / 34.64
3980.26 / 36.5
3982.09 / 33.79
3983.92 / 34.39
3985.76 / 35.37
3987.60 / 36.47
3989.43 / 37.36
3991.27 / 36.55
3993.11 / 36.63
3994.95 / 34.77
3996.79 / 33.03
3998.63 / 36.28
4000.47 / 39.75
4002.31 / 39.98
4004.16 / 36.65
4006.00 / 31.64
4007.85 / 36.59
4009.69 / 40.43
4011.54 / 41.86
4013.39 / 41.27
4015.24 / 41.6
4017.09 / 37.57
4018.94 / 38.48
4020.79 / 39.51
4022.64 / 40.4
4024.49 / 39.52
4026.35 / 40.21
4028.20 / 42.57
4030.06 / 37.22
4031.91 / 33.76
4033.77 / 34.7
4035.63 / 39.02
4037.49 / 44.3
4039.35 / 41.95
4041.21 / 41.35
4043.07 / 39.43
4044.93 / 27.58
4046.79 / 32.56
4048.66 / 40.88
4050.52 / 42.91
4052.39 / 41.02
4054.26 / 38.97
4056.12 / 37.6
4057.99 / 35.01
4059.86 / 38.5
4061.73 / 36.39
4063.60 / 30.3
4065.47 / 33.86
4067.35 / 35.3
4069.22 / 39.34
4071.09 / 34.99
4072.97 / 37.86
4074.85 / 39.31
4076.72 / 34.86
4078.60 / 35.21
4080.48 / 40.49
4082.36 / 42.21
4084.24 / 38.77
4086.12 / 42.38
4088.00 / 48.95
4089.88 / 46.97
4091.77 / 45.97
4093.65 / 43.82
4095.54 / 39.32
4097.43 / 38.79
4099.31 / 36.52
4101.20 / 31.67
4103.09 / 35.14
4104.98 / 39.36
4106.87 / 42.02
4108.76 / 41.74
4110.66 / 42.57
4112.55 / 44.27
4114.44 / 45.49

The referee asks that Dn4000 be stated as 1.9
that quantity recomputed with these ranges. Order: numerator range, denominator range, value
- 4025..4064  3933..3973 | 2.06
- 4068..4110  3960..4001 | 1.53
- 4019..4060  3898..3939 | 1.90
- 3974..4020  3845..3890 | 1.68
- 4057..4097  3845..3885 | 1.86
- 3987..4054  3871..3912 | 1.63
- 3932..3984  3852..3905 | 0.94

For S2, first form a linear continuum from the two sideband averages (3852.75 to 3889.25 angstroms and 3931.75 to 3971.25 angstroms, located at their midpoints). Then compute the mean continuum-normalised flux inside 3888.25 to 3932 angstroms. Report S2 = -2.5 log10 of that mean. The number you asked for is -0.20 mag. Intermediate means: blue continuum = 22.3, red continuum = 19.1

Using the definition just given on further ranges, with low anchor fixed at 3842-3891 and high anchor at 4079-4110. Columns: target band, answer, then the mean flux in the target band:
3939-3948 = 0.36 mag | 20.9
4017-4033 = -0.10 mag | 38.8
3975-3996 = -0.07 mag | 34.5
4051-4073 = 0.05 mag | 36.7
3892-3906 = -0.03 mag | 26.3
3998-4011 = -0.11 mag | 37.5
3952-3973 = 0.47 mag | 19.7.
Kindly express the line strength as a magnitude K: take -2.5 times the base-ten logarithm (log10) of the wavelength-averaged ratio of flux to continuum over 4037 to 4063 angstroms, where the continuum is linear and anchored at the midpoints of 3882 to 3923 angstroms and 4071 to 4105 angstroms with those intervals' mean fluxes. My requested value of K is -0.04 mag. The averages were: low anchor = 26.3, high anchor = 39.7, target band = 38.3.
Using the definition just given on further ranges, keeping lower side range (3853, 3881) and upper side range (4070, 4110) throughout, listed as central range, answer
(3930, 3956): 0.420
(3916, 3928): 0.143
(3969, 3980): 0.373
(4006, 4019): -0.161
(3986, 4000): -0.119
